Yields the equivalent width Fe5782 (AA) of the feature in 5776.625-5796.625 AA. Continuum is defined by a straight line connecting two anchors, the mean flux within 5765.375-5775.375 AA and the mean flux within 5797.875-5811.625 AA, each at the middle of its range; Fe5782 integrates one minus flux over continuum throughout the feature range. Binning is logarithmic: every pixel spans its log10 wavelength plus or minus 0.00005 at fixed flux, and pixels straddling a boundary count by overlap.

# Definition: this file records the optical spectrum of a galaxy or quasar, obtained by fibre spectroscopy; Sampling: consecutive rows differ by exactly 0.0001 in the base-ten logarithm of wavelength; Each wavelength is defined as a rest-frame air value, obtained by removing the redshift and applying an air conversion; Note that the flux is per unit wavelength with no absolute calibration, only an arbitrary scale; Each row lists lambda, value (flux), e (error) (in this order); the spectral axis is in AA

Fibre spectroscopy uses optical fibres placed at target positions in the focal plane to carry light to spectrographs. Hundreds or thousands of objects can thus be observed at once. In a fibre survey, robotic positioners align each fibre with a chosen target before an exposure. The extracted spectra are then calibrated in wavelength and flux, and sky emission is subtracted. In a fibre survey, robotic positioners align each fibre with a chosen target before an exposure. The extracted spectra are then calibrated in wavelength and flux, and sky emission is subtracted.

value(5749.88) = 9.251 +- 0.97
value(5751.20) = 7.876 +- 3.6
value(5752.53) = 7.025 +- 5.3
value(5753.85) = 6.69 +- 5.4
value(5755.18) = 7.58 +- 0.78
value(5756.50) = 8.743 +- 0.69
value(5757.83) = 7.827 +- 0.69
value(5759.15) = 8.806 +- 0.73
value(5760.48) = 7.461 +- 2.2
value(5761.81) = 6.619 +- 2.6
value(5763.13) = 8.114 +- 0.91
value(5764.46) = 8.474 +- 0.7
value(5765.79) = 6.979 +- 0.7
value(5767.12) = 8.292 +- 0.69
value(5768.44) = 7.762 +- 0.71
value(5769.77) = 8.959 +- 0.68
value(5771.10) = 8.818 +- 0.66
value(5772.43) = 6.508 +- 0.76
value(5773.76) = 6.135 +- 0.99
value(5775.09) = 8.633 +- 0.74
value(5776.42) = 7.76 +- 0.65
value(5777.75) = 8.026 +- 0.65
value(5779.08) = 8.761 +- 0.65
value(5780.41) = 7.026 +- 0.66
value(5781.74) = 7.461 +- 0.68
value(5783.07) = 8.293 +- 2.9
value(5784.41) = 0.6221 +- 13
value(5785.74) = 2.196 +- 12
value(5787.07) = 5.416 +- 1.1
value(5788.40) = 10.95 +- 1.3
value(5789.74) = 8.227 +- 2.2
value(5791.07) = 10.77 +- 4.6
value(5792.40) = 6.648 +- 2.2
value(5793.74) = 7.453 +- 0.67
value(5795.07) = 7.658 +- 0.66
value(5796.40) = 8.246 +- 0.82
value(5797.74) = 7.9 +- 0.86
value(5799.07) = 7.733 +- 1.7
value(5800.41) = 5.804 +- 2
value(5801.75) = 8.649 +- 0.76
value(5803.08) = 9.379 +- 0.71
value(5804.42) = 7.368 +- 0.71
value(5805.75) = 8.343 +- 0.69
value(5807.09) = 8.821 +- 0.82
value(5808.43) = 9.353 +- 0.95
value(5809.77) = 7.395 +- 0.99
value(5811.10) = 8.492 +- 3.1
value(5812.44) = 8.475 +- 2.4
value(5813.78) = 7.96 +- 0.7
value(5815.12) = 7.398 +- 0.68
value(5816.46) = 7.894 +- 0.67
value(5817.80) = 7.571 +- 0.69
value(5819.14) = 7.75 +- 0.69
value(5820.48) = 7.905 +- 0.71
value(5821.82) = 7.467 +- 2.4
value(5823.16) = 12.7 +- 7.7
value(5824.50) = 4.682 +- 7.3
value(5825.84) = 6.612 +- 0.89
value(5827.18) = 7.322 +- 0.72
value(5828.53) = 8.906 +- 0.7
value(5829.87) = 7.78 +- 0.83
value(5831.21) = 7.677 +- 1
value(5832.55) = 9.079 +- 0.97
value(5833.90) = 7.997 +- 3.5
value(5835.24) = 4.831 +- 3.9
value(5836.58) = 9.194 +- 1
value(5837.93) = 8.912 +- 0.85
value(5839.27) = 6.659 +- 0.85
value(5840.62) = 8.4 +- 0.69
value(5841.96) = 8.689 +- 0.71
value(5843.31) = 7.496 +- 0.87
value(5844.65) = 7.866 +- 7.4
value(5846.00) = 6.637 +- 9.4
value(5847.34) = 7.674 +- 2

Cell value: 1.9 AA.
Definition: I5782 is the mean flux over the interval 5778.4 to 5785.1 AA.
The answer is 6.42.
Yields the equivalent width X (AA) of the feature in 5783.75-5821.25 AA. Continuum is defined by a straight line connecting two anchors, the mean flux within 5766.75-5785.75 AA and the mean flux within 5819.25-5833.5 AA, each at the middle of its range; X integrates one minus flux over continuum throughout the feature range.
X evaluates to 0.1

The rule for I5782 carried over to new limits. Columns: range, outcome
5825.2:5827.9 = 6.98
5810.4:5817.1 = 8.04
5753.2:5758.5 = 7.72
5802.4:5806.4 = 8.38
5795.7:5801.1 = 7.42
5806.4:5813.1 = 8.5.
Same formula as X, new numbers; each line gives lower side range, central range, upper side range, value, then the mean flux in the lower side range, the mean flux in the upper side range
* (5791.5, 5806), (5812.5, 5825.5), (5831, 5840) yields -0.2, 7.78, 7.77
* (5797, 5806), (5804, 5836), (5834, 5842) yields -0.5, 7.86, 7.73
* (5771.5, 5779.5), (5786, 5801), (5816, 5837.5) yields -0.1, 7.64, 7.85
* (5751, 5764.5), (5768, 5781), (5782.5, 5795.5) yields -1.1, 7.71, 6.8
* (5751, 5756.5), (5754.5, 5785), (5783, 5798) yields -1.4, 7.42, 6.96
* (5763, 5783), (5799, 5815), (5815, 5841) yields -0.6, 7.85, 7.84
